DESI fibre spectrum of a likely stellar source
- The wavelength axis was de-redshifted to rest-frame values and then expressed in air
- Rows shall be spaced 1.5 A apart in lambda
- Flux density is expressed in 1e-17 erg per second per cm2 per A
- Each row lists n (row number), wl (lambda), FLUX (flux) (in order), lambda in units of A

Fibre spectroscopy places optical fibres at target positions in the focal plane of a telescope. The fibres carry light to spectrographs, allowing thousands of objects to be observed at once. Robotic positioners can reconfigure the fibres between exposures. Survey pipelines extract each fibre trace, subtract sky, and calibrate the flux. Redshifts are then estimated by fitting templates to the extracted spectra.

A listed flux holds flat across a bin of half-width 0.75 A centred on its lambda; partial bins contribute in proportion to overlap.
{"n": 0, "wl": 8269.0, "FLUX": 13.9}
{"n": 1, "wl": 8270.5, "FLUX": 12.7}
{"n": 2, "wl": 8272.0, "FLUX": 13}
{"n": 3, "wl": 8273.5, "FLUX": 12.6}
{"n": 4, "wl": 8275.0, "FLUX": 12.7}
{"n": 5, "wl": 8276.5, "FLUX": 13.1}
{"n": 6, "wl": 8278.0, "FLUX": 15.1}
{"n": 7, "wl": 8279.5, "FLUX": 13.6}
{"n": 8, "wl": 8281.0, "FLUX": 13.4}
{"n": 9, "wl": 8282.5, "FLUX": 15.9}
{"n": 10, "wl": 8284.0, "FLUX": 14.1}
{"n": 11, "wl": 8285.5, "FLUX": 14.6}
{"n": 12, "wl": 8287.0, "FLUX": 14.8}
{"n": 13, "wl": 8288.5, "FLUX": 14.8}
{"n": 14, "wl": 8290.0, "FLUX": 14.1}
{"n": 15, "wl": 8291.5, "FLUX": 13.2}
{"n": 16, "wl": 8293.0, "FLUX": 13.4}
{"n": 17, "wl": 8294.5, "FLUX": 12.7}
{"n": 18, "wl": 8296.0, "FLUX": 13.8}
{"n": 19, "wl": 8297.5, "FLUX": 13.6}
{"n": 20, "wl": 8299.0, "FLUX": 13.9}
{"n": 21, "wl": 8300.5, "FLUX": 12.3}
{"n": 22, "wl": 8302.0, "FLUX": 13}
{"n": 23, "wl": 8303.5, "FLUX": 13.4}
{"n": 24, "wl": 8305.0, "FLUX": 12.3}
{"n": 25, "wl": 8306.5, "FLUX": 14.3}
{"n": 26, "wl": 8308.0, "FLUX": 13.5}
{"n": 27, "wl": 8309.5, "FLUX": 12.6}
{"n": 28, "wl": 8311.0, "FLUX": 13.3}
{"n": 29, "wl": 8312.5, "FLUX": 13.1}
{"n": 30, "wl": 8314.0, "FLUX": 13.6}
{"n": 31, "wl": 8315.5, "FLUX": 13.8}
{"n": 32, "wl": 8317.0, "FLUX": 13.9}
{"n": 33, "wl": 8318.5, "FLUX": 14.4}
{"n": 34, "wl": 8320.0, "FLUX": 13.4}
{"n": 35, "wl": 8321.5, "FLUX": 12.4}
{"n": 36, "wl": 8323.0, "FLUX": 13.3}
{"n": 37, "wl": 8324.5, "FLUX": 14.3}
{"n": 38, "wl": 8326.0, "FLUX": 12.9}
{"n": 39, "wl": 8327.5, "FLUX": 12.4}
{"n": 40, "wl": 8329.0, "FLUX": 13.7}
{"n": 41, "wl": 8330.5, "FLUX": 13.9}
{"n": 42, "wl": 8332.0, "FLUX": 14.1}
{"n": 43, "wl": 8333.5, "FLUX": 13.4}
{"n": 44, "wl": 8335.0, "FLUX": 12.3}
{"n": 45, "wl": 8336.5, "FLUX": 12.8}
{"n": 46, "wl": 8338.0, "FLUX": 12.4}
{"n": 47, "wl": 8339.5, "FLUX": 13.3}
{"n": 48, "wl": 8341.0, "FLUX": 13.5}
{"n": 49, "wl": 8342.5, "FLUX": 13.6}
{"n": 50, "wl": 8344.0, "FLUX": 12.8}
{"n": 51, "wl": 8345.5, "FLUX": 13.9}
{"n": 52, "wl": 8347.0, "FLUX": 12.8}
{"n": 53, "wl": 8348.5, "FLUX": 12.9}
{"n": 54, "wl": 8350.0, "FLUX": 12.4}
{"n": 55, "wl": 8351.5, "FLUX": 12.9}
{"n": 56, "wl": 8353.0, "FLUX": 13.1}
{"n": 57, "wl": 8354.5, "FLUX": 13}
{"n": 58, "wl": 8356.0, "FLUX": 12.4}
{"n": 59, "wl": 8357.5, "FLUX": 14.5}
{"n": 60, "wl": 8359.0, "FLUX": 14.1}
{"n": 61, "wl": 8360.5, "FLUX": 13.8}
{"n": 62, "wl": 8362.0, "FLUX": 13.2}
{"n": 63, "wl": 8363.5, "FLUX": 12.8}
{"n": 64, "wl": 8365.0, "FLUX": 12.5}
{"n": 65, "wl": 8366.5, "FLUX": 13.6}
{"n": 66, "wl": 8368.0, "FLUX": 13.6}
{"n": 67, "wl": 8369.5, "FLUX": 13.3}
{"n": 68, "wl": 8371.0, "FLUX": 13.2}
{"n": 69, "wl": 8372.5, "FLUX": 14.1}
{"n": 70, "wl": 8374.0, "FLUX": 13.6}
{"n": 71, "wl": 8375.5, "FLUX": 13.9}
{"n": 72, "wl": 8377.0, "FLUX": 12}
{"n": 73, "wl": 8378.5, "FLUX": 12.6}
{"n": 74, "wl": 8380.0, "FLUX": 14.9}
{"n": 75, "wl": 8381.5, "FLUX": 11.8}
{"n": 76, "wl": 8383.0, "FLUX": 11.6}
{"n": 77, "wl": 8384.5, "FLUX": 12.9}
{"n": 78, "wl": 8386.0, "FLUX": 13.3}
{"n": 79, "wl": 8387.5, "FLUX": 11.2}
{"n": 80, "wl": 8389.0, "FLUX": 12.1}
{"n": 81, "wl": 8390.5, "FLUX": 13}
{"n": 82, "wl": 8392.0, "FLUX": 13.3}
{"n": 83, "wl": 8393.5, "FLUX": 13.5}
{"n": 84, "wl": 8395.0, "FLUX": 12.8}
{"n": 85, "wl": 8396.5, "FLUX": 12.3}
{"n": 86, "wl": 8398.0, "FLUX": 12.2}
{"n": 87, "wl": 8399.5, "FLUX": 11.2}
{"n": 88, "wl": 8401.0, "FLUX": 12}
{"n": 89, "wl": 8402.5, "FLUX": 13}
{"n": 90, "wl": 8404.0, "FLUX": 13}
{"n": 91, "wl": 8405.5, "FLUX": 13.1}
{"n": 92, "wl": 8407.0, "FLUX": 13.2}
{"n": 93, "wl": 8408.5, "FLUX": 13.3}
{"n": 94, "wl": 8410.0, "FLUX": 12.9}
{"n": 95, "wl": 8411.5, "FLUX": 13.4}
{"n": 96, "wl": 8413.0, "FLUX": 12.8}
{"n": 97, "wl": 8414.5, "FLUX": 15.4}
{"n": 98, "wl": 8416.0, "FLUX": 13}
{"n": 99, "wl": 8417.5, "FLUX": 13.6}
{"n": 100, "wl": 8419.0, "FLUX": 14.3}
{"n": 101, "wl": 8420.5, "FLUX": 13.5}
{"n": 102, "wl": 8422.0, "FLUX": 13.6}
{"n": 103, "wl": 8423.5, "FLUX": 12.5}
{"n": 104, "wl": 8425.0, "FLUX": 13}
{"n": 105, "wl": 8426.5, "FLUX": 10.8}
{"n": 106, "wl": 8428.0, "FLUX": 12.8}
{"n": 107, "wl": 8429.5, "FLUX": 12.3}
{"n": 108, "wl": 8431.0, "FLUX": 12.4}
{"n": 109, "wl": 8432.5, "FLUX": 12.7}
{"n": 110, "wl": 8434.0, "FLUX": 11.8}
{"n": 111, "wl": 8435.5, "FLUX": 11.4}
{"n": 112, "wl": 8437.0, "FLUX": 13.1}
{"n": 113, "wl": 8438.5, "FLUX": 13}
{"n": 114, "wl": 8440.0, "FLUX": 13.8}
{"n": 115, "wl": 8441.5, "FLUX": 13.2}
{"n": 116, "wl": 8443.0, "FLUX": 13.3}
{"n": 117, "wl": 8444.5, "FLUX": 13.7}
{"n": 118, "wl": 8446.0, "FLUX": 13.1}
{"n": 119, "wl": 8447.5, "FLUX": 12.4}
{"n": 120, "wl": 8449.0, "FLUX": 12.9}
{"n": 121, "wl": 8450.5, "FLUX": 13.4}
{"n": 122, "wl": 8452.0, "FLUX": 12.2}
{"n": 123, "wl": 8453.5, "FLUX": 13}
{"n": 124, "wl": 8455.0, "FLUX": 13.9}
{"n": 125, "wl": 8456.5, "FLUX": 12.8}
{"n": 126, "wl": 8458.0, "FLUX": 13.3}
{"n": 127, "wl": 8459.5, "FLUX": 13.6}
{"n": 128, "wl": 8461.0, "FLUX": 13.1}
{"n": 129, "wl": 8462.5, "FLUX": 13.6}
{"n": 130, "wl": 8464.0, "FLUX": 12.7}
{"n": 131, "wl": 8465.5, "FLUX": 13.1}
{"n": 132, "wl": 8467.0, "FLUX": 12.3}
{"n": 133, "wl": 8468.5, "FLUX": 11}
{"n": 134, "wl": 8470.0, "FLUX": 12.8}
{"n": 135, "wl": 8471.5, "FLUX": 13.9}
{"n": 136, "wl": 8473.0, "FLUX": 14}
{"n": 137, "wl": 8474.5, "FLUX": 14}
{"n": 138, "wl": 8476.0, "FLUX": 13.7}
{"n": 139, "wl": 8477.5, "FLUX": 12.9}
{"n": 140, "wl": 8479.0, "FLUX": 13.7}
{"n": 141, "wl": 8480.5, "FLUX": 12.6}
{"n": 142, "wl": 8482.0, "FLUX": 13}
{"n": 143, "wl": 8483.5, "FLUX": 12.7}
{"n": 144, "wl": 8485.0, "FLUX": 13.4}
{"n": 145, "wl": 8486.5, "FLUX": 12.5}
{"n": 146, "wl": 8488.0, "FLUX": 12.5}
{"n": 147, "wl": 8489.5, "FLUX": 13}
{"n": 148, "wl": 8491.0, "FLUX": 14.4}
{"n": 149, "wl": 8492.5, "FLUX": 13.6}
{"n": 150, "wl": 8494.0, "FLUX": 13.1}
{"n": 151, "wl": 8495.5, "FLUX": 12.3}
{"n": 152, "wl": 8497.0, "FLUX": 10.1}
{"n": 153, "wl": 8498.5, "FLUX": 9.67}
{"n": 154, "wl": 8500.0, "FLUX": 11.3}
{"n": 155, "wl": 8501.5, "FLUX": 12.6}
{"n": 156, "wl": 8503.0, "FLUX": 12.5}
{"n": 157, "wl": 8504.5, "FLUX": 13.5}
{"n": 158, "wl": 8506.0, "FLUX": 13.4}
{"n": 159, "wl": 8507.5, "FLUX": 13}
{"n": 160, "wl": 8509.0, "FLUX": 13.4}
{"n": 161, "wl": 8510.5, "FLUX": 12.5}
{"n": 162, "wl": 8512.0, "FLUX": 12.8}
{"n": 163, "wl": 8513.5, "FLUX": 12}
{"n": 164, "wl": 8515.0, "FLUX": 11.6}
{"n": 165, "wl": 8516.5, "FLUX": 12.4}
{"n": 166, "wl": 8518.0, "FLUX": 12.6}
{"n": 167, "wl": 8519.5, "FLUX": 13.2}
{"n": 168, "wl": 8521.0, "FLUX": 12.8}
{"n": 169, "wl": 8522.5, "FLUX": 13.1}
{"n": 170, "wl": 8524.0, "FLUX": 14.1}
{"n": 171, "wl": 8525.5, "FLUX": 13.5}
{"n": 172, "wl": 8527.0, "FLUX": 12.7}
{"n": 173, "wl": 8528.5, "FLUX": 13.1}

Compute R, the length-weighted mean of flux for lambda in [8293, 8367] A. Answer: 13.3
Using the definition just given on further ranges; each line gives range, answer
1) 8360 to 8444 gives 12.9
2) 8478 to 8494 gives 13.1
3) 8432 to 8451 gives 12.9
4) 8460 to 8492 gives 13.1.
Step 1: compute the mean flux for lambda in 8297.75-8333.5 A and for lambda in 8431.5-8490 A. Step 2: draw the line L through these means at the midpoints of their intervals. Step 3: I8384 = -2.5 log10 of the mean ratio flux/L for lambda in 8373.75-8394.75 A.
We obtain 0.03 mag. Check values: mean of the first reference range 13.4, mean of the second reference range 13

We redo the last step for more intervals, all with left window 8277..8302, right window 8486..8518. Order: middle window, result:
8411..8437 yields 0.01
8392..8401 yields 0.06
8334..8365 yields 0.03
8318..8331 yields 0.02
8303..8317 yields 0.03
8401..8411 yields 0.01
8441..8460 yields -0.02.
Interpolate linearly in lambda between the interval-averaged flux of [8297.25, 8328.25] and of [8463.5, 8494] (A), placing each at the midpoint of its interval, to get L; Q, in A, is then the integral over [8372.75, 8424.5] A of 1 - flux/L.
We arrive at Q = 0.9 A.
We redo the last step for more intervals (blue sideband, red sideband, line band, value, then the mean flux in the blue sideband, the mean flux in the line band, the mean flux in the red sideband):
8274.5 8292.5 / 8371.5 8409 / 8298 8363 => 1.3 A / 14.1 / 13.3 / 12.8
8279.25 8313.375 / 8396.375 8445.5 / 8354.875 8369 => -0.1 A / 13.6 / 13.4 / 12.9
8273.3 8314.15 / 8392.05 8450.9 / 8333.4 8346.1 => 0.3 A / 13.6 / 13.1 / 12.9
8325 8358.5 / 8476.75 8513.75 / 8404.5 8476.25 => -1.2 A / 13.2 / 13.1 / 12.7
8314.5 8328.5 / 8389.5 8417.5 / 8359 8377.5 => -0.3 A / 13.4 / 13.3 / 13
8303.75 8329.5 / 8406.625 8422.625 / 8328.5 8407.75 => 2.6 A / 13.4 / 13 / 13.6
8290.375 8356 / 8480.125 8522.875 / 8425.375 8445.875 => 0.3 A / 13.2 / 12.7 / 12.6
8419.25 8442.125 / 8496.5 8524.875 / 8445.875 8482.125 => -1.4 A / 12.7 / 13.1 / 12.5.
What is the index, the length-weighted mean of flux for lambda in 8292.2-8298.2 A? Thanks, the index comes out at 13.4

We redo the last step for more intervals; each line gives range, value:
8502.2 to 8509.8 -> 13.2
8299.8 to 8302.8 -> 12.7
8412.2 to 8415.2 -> 14.1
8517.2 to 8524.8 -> 13.2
